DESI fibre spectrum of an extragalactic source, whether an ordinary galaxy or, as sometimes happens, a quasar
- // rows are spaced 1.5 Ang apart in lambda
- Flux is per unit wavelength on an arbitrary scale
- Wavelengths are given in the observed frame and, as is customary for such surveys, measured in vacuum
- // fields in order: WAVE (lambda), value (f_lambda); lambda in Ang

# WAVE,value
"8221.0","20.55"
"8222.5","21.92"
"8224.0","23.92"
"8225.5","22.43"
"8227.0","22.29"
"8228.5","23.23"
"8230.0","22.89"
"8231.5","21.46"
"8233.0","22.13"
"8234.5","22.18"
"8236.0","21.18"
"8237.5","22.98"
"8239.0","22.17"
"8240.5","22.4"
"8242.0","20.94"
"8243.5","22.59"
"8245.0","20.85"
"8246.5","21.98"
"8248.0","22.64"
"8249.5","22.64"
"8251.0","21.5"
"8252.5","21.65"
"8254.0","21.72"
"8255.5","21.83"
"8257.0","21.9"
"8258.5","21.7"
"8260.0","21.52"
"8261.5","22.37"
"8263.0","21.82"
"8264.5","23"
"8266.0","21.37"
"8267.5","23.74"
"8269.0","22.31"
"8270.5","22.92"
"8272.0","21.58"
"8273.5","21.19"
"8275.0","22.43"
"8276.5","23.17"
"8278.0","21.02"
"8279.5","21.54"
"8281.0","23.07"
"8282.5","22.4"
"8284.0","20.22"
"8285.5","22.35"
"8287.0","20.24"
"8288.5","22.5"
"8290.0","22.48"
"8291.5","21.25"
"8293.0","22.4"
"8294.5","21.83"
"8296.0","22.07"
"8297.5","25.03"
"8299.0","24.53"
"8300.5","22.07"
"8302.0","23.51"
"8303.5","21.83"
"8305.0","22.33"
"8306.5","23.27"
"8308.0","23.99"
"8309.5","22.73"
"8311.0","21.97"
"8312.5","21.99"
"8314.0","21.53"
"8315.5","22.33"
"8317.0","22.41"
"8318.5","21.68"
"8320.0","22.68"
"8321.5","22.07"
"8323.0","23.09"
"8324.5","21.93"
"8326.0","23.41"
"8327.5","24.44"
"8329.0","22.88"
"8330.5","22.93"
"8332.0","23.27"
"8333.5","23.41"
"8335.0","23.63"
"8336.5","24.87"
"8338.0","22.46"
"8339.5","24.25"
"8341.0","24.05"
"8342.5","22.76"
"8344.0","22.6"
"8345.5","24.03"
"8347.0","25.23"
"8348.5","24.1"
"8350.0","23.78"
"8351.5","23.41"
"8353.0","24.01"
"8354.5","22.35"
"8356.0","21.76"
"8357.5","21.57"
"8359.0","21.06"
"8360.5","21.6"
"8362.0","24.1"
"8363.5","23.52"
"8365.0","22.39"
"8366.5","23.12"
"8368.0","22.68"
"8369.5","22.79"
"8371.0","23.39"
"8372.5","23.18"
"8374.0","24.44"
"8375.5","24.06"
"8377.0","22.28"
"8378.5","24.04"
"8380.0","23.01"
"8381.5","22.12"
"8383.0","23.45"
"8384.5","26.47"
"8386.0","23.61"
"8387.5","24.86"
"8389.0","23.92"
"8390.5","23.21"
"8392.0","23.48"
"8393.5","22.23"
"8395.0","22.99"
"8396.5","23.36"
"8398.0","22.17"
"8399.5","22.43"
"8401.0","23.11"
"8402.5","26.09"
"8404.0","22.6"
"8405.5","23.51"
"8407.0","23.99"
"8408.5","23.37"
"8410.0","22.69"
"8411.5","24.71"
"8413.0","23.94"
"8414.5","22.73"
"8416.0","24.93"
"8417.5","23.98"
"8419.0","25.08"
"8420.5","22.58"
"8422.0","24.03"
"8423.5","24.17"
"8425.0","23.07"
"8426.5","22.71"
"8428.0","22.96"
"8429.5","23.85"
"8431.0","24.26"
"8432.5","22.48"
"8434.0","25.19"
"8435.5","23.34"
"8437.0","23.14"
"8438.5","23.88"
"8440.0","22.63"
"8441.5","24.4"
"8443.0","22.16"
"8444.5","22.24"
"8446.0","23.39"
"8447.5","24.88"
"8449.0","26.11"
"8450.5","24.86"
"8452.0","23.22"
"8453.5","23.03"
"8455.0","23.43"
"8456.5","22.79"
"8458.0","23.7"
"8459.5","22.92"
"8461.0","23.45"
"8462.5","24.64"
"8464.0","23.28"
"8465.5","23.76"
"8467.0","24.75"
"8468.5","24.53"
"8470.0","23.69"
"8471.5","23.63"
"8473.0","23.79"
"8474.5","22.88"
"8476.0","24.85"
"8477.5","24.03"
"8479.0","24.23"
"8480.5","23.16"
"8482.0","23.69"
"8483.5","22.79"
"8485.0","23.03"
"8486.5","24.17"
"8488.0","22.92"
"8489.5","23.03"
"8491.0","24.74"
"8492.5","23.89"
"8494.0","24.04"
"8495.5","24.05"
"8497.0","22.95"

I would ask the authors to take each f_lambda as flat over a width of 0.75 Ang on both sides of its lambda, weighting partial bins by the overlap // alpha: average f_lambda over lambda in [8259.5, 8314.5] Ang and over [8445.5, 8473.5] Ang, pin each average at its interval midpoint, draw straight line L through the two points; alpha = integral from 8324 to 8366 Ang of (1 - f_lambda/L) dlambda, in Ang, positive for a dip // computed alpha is -0.7 Ang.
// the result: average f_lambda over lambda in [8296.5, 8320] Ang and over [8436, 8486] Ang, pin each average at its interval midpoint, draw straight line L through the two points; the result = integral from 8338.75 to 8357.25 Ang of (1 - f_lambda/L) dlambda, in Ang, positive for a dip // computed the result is -0.4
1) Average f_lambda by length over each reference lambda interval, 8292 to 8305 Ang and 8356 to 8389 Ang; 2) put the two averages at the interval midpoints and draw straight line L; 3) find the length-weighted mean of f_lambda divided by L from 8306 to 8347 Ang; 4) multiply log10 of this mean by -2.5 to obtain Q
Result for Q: 0.00 mag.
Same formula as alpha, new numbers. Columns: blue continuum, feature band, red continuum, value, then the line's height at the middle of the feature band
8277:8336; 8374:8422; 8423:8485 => -0.8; 23.2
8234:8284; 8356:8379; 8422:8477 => 0.1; 23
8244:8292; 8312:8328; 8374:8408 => 0.1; 22.6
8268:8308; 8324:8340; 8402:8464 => -0.5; 22.7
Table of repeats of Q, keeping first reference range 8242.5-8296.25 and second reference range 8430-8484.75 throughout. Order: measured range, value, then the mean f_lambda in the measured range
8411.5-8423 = -0.03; 24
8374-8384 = -0.02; 23.3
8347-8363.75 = -0.01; 22.9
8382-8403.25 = -0.03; 23.7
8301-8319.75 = -0.01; 22.5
